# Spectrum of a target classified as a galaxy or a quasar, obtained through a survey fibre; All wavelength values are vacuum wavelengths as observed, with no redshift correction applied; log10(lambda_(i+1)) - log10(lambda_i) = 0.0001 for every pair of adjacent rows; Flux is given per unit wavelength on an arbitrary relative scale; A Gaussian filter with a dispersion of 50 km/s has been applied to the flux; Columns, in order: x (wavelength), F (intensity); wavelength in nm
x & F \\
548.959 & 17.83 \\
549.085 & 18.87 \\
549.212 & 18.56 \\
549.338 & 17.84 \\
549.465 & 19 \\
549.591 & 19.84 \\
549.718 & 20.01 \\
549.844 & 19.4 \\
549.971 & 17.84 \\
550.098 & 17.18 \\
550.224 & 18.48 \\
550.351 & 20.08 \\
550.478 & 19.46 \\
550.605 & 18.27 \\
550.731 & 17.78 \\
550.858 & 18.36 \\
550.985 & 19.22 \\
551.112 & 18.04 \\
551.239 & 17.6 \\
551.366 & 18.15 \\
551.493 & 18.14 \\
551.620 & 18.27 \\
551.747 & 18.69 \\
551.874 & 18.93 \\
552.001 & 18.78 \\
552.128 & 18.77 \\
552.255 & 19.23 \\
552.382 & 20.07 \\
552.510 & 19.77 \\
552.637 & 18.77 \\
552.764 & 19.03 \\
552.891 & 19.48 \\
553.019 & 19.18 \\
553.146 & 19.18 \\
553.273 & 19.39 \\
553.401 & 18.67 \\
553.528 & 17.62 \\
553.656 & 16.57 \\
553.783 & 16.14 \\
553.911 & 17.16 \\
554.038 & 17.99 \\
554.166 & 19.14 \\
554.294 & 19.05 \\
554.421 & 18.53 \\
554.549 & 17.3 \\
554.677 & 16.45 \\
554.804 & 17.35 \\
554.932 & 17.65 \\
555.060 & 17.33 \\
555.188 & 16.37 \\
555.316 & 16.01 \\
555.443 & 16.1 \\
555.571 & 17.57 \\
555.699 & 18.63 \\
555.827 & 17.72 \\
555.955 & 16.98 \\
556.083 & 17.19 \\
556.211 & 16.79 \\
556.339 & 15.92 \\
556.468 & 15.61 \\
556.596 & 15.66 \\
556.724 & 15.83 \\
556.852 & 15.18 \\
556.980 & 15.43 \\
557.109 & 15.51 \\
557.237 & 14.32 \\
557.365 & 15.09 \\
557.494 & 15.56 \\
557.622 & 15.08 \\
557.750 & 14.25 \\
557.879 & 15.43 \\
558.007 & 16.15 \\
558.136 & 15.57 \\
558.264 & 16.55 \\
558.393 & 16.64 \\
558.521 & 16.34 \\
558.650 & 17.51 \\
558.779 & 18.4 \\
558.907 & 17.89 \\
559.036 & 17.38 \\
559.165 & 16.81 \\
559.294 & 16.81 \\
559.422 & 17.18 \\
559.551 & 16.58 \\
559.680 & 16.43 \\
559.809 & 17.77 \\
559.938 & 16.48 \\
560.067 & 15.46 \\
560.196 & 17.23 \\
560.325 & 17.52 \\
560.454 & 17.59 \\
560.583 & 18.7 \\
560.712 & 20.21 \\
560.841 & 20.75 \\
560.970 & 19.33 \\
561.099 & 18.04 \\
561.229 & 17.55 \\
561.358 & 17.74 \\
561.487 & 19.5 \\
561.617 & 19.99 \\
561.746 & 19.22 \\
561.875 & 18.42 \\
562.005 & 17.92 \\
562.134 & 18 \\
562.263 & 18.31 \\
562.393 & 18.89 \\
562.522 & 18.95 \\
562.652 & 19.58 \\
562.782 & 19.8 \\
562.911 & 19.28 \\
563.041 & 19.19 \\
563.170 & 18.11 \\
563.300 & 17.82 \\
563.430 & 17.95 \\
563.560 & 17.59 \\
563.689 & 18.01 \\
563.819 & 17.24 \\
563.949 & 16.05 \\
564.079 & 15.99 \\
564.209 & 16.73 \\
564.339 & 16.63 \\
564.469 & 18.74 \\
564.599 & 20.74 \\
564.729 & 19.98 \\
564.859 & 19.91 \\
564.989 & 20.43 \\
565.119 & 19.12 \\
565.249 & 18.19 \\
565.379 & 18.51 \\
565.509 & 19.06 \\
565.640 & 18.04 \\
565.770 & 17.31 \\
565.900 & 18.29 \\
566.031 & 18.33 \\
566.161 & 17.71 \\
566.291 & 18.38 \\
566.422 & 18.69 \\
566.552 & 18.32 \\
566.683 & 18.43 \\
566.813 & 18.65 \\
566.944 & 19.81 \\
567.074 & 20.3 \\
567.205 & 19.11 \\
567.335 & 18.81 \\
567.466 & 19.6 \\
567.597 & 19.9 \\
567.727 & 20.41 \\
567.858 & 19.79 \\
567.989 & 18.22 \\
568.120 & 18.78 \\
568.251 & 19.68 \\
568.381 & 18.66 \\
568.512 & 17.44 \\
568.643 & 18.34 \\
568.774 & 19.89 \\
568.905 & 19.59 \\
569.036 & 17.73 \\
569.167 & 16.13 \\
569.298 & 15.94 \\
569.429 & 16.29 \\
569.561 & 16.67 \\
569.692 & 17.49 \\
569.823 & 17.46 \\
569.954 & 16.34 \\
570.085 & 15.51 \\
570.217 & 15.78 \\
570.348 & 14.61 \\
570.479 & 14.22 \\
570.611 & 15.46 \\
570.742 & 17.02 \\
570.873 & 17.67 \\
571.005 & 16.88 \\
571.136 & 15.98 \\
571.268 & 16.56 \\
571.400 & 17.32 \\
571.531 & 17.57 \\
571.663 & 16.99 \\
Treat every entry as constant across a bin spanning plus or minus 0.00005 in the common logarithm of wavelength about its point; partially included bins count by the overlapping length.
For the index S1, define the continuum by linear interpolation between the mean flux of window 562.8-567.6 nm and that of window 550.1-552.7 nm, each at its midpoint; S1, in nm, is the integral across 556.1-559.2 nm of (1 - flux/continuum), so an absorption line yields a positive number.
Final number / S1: 0.43 nm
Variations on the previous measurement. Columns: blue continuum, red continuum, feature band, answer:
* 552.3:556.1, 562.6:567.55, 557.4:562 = 0.22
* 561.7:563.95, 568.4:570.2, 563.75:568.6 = -0.23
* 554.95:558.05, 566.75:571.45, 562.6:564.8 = -0.15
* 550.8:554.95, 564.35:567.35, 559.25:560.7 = 0.11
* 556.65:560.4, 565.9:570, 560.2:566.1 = -0.40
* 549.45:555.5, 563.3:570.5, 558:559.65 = 0.12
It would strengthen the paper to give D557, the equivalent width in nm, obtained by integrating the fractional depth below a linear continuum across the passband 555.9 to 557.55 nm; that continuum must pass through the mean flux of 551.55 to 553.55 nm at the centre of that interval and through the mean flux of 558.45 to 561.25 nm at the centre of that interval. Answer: 0.22 nm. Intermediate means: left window 19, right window 17.6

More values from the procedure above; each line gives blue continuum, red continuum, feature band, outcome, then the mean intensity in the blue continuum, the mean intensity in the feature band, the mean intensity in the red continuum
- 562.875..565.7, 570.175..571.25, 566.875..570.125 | -0.30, 18.3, 18.3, 16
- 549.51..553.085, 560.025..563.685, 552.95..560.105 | 0.70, 18.8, 16.8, 18.5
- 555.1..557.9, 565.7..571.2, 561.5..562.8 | -0.15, 16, 18.9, 17.8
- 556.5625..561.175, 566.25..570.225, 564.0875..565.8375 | -0.09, 16.8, 18.6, 18.3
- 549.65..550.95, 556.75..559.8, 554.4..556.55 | 0.01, 18.7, 17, 16.2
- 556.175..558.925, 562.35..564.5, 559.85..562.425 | -0.17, 15.9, 18.3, 18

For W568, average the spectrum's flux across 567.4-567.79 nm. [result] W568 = 20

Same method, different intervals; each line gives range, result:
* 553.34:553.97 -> 17.2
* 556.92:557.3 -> 15.1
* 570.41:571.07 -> 16.2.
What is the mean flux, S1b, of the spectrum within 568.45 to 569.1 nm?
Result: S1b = 18.6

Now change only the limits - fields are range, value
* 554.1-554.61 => 18.5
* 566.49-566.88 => 18.4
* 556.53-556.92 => 15.6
